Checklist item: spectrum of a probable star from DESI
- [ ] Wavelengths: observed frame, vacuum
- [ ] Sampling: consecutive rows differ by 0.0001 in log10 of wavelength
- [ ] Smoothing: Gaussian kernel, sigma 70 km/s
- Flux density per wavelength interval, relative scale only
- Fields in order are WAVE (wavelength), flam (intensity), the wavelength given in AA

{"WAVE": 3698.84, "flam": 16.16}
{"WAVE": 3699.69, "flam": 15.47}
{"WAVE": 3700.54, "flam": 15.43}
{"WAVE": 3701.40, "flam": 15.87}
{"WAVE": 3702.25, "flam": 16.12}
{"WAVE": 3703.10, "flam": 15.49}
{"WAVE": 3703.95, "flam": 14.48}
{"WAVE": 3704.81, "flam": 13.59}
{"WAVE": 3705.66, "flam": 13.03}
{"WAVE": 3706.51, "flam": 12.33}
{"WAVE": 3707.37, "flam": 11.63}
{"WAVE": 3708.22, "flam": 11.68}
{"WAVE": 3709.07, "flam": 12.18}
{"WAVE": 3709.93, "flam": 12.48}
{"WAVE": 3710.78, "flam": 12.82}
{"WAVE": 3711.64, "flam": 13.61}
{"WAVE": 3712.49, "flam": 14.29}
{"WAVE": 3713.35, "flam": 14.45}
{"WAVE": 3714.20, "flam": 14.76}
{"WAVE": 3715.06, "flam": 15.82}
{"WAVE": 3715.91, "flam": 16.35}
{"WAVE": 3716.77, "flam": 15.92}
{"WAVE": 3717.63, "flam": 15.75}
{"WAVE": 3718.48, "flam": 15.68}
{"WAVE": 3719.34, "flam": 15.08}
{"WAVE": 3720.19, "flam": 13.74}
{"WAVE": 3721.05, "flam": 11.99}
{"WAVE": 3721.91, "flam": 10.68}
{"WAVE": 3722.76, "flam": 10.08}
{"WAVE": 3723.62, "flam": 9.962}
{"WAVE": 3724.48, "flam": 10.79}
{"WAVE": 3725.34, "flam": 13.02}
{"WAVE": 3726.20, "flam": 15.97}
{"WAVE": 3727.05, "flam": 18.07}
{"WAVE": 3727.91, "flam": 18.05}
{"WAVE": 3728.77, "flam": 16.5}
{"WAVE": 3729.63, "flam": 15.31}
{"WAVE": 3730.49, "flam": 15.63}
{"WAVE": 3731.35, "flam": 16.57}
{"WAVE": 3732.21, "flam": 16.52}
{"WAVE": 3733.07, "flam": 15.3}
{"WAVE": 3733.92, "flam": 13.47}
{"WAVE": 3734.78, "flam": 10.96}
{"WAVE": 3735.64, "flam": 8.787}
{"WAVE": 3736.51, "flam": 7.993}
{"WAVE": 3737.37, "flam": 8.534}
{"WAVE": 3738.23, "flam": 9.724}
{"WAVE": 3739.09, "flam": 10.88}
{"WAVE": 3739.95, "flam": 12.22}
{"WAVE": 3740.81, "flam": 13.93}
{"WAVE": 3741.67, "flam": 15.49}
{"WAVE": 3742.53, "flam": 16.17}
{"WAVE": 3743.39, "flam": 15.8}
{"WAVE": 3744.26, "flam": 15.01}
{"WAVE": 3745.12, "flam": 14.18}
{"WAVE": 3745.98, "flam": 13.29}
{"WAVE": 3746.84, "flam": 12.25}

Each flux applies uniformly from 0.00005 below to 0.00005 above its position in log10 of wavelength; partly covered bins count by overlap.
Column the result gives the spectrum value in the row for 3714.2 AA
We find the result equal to 14.76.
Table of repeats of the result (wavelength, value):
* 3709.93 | 12.48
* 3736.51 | 7.993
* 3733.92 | 13.47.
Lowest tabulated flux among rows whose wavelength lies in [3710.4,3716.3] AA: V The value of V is 12.82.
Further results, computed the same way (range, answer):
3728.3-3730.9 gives 15.31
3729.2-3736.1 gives 8.787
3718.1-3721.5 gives 11.99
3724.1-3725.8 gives 10.79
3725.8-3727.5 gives 15.97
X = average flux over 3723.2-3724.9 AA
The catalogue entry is 10.4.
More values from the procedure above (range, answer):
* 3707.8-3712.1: 12.6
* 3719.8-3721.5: 12.8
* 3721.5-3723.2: 10.4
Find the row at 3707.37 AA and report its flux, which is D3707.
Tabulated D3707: 11.63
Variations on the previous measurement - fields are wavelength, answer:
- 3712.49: 14.29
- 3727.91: 18.05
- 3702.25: 16.12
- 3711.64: 13.61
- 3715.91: 16.35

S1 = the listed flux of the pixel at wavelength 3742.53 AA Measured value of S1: 16.17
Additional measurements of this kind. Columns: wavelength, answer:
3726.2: 15.97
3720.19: 13.74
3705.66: 13.03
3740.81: 13.93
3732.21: 16.52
